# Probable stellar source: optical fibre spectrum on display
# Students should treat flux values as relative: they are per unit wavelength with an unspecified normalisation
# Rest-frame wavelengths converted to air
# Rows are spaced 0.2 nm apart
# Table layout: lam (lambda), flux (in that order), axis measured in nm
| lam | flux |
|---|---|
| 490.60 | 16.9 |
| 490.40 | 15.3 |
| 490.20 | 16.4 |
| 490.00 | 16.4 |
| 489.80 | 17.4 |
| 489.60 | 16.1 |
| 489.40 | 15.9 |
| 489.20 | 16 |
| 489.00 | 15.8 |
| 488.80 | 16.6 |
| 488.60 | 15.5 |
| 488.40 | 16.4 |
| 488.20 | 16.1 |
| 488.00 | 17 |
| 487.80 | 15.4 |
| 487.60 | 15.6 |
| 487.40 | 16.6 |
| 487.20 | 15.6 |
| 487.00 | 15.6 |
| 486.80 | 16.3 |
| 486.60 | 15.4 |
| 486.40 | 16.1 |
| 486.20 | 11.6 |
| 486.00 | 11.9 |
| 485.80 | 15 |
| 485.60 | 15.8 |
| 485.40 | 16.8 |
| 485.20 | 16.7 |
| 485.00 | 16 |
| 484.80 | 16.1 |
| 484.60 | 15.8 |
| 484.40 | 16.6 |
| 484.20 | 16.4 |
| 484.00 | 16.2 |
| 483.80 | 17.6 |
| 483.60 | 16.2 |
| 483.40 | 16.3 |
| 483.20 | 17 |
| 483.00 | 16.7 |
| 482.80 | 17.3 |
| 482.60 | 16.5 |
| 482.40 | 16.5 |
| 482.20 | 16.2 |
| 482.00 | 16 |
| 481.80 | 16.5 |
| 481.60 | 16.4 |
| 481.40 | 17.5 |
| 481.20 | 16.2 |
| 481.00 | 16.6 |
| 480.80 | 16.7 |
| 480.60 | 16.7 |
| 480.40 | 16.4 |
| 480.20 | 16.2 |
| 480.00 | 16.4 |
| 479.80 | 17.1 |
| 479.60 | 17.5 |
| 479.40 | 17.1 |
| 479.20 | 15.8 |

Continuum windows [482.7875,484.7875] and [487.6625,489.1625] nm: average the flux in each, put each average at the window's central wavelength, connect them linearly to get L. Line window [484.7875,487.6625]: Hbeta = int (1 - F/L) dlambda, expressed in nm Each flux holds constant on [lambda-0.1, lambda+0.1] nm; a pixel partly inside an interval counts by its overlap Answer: 0.16 nm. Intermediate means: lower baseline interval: 16.6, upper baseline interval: 16.1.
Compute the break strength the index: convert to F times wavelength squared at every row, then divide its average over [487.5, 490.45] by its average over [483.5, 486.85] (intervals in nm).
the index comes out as 1.0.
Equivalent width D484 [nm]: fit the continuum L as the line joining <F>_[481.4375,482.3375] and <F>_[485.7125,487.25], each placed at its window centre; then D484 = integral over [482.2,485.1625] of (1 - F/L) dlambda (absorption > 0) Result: -0.15 nm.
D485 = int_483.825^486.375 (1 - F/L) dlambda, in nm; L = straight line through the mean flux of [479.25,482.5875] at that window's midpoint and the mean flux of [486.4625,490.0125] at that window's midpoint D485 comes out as 0.13 nm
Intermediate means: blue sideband 16.6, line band 15.5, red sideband 16.1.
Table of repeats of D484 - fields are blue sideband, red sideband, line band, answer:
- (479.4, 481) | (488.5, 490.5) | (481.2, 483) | 0.002 nm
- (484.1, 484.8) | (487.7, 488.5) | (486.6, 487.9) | 0.033 nm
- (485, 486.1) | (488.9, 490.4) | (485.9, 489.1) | 0.057 nm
